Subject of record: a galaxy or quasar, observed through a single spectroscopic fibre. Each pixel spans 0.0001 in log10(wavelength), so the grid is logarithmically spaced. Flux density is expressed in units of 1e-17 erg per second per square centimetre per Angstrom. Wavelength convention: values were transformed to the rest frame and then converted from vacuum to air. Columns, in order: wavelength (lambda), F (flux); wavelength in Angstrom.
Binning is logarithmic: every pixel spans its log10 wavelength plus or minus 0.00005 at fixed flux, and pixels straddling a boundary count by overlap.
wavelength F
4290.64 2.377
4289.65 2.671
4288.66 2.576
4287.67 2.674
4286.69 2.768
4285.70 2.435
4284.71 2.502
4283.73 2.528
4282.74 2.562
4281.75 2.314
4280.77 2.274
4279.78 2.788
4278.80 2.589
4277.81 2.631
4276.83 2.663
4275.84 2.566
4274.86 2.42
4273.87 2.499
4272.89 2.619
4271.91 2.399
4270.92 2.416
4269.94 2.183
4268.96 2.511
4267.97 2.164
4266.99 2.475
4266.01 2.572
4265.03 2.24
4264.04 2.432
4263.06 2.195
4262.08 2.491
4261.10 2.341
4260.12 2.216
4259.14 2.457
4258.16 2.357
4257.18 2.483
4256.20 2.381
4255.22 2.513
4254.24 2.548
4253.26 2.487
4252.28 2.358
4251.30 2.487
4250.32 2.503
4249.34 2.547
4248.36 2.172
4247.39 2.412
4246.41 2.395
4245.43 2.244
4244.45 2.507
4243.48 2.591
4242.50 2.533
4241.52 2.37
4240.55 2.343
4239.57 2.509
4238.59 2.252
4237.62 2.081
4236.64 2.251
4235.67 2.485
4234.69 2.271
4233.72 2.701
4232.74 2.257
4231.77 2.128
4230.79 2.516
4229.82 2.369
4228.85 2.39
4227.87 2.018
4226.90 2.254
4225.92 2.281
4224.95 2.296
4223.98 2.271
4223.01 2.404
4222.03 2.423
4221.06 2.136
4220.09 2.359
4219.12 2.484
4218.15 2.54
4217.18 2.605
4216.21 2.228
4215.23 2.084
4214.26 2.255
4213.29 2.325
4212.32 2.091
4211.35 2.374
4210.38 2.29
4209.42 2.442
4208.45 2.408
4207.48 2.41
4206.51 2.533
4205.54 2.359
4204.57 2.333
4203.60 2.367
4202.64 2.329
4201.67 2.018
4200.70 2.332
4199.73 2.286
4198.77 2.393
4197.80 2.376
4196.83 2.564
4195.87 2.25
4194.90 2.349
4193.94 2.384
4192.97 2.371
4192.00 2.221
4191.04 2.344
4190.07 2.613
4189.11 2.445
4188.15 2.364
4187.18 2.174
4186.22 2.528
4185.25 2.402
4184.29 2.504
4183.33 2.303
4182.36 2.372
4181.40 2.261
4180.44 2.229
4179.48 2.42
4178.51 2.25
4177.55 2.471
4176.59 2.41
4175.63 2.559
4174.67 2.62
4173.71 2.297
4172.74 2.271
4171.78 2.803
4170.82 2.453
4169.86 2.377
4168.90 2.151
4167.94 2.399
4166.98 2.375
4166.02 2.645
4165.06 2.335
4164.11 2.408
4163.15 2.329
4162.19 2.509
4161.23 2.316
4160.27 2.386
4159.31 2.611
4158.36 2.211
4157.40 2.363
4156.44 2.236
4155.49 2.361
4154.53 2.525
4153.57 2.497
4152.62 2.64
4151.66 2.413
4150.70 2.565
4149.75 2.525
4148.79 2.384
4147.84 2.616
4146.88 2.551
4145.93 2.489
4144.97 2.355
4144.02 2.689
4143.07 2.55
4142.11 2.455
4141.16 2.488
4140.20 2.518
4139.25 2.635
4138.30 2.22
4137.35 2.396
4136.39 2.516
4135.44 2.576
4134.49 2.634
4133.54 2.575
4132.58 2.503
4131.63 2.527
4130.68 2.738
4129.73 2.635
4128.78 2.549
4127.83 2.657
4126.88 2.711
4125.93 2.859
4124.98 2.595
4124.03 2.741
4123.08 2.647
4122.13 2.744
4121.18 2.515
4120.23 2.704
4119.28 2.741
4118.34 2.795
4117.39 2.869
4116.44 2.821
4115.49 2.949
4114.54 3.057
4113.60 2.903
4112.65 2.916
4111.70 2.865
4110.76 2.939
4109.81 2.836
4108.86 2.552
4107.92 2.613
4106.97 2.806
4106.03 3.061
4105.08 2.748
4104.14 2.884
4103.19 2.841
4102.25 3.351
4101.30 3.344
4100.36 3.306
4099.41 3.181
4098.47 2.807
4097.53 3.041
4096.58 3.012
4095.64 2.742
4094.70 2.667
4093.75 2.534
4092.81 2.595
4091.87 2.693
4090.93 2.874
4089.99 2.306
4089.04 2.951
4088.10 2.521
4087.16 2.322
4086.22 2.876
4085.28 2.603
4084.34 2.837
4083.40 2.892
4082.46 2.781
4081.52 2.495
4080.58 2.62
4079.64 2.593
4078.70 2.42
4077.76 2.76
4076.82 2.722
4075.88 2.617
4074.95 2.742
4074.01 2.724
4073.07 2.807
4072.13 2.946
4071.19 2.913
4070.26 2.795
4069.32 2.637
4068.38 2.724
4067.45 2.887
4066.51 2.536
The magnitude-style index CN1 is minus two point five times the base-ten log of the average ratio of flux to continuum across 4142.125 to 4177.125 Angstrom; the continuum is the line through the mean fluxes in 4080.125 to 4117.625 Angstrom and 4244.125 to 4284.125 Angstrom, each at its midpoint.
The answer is 0.10 mag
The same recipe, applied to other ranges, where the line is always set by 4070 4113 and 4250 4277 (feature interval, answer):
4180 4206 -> 0.10 mag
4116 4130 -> 0.01 mag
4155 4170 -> 0.11 mag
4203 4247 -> 0.07 mag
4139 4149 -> 0.07 mag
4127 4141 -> 0.06 mag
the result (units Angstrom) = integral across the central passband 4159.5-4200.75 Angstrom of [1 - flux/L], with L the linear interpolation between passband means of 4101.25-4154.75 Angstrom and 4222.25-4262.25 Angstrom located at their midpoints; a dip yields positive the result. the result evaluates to 2.4 Angstrom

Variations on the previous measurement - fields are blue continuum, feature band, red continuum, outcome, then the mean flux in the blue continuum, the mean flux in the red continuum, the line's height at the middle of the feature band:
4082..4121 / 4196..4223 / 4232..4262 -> 1.78 Angstrom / 2.83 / 2.4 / 2.51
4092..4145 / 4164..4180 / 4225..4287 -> 1.16 Angstrom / 2.74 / 2.41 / 2.62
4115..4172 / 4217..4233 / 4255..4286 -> 0.94 Angstrom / 2.54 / 2.44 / 2.48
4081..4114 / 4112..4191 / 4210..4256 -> 3.53 Angstrom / 2.82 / 2.36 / 2.64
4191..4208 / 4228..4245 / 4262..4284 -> 0.17 Angstrom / 2.35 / 2.46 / 2.4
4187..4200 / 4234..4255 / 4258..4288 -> 0.24 Angstrom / 2.37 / 2.46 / 2.43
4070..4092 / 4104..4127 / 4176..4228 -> -1.73 Angstrom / 2.7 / 2.35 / 2.6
